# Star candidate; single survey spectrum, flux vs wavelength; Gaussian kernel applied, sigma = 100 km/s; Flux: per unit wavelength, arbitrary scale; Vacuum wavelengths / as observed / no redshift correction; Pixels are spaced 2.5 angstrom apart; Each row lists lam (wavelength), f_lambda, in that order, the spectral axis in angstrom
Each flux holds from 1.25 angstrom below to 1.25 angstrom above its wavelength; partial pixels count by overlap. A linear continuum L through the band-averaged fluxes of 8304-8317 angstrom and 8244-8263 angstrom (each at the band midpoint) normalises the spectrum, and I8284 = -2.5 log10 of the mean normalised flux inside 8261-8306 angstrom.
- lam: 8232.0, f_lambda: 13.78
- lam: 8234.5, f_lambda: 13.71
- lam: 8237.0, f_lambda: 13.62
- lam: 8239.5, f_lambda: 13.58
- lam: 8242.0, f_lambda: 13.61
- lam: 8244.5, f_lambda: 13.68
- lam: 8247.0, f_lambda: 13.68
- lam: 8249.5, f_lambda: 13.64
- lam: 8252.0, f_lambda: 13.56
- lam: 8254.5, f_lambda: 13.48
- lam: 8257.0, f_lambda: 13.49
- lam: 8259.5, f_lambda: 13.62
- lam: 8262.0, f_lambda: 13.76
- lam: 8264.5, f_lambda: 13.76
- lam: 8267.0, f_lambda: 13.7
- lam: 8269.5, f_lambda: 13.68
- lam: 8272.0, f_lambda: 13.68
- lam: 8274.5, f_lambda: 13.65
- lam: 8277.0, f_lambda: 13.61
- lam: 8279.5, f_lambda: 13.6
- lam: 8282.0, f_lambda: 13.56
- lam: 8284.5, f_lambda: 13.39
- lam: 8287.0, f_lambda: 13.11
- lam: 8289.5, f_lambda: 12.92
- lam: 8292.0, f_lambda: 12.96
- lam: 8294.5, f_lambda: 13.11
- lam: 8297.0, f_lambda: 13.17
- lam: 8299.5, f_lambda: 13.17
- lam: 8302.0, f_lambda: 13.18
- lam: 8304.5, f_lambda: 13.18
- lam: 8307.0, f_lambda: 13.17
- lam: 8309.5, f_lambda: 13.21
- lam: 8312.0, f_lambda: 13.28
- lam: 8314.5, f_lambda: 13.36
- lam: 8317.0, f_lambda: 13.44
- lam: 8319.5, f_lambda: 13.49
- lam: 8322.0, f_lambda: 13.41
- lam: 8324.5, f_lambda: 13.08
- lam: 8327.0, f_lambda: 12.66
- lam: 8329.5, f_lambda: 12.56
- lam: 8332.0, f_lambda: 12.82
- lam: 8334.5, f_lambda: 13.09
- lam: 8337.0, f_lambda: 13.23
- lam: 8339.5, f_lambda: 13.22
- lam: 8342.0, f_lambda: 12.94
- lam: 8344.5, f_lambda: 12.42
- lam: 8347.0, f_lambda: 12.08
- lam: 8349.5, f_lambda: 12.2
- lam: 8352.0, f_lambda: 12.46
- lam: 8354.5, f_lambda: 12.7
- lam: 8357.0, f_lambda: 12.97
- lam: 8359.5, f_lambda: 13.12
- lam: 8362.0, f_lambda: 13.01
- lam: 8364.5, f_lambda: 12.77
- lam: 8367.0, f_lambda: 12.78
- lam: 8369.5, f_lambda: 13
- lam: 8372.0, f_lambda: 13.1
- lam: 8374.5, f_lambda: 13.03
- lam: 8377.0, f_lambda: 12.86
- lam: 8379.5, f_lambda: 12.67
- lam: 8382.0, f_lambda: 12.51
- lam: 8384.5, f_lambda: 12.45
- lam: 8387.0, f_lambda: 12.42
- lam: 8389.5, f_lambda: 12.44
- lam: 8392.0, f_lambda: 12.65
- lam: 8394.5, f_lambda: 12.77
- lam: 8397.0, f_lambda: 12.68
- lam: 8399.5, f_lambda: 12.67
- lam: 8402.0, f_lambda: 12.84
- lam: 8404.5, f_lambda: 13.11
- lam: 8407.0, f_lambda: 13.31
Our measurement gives 0.00 mag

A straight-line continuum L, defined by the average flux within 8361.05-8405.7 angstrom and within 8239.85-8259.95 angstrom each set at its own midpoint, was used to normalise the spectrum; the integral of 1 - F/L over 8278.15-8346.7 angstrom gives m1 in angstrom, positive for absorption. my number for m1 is 0.4 angstrom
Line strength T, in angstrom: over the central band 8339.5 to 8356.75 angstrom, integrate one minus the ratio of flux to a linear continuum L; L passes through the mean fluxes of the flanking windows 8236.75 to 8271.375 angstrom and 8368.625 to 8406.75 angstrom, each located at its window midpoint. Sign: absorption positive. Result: 0.6 angstrom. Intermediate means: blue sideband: 13.6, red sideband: 12.8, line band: 12.6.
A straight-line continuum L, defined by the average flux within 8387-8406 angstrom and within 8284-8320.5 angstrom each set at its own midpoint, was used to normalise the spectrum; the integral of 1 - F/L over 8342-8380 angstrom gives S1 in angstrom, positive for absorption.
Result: 0.4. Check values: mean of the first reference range 13.2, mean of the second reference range 12.7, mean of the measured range 12.8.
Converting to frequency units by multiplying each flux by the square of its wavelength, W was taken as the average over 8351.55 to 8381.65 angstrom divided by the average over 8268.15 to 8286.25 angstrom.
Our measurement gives 0.97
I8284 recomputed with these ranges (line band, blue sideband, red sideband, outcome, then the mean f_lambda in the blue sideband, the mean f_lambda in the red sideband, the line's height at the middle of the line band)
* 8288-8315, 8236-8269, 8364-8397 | 0.011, 13.6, 12.7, 13.3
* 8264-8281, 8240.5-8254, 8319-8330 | -0.018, 13.6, 13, 13.4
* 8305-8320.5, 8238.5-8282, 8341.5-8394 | -0.012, 13.6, 12.7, 13.2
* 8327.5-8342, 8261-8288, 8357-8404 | 0.014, 13.6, 12.8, 13.1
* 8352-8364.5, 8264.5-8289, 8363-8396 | 0.001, 13.5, 12.7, 12.9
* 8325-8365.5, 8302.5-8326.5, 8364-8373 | 0.025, 13.3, 12.9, 13.1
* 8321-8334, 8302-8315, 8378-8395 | 0.013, 13.2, 12.6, 13.1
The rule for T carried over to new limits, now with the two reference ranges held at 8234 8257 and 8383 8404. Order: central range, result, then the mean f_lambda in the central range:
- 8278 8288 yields -0.1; 13.4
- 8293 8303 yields 0.1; 13.2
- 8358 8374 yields -0.2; 13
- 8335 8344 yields -0.1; 13.1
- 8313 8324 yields -0.2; 13.4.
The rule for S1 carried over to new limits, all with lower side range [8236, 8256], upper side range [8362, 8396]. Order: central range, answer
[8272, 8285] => -0.2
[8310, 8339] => -0.1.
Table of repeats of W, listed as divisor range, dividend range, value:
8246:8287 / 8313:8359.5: 0.96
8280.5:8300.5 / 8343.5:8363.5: 0.97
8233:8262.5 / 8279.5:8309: 0.98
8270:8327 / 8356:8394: 0.98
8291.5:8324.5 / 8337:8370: 0.97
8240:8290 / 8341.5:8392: 0.96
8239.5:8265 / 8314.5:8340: 0.98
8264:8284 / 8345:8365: 0.95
